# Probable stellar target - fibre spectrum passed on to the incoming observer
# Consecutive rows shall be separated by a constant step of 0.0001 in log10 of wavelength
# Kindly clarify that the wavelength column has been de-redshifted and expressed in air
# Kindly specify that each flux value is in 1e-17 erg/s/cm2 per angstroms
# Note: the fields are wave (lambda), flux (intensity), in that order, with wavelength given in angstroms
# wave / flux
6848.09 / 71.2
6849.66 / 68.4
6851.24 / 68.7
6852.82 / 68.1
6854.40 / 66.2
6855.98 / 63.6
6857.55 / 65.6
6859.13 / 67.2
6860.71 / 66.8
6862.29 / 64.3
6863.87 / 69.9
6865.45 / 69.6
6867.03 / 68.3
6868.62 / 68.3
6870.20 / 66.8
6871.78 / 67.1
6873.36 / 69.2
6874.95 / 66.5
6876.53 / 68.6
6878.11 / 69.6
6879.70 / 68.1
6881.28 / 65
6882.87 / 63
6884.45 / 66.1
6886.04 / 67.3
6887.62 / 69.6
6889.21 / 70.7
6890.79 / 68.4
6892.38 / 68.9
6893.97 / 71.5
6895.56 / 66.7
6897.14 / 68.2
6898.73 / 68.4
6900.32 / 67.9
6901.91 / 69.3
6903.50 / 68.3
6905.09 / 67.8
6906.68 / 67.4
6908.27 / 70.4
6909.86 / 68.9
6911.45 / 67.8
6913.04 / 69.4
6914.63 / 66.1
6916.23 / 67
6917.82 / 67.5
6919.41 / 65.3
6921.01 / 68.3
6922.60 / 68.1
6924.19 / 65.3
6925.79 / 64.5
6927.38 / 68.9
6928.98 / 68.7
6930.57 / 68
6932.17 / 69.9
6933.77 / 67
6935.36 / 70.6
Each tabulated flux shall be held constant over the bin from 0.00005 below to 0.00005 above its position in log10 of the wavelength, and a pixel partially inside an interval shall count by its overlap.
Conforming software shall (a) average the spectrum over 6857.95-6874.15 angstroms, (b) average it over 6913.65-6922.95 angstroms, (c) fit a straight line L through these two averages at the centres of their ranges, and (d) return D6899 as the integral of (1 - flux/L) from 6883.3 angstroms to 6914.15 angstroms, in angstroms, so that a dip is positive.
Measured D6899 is -0.6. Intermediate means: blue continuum 67.7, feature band 68.5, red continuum 67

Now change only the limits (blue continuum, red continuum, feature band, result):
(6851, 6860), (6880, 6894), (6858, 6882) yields -0.2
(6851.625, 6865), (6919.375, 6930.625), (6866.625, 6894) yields -0.4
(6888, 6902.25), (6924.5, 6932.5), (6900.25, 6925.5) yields 0.2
